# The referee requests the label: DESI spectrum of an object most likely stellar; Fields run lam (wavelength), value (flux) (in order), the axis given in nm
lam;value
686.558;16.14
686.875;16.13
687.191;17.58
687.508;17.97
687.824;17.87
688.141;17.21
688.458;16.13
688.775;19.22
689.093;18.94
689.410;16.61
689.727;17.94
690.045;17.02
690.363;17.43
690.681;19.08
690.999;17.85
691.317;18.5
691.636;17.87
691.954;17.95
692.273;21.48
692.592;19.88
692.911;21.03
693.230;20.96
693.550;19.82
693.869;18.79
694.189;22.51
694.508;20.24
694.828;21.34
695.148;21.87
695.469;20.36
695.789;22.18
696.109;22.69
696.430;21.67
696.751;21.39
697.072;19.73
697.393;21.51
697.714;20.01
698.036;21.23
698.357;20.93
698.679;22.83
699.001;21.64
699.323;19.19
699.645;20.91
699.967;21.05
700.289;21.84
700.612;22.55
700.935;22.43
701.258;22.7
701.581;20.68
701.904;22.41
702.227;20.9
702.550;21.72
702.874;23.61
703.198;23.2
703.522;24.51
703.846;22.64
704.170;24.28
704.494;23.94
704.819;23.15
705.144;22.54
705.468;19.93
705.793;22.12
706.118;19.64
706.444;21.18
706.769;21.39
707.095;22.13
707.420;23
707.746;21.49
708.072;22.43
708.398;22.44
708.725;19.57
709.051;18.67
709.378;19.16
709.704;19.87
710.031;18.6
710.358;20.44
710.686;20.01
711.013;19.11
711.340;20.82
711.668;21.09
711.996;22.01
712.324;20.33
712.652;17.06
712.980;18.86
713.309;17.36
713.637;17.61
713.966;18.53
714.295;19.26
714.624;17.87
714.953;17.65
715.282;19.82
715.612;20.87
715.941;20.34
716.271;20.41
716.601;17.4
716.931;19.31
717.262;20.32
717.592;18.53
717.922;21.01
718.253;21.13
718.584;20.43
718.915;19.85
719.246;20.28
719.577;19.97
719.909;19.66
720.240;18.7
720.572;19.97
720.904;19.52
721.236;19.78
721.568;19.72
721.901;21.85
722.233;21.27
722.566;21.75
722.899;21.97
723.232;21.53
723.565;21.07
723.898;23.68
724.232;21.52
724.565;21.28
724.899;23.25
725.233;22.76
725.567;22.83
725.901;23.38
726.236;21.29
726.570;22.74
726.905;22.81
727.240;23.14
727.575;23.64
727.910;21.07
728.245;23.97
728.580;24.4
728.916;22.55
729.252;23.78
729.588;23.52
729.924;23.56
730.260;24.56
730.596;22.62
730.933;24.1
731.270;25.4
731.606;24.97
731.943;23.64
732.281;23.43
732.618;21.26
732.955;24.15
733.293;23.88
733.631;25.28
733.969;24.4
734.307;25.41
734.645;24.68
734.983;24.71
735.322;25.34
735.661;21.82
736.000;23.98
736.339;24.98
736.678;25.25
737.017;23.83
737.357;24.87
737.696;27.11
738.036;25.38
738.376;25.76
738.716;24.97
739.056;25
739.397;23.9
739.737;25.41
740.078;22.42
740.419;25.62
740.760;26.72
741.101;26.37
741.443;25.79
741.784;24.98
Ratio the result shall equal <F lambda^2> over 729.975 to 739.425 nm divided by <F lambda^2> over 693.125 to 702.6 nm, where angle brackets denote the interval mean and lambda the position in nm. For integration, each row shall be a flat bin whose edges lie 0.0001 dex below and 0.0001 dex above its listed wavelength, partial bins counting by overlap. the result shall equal 1.27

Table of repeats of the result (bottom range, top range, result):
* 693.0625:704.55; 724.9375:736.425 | 1.19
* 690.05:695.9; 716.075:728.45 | 1.16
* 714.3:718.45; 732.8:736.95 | 1.32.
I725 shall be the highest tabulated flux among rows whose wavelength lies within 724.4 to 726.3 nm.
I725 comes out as 23.38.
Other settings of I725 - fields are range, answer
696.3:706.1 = 24.51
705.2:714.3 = 23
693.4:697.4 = 22.69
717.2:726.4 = 23.68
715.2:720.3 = 21.13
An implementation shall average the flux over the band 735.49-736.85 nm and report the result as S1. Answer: 24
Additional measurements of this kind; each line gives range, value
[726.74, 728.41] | 22.9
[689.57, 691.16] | 17.9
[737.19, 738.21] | 25.8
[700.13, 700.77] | 22.2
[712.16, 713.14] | 18.8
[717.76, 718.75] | 20.8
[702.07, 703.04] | 22.1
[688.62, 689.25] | 19.1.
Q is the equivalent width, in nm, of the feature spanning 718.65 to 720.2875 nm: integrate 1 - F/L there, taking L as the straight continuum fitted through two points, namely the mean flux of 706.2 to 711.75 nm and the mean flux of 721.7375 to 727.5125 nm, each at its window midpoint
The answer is 0.15 nm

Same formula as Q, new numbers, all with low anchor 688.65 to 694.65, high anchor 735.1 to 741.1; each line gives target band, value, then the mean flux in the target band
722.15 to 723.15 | 0.06 nm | 21.7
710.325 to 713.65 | 0.32 nm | 19.6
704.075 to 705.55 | -0.15 nm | 22.9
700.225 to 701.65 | -0.13 nm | 22.1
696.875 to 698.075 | -0.05 nm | 20.6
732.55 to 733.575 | 0.03 nm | 23.5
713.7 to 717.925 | 0.55 nm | 19.2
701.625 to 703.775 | -0.22 nm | 22.6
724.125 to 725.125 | 0.05 nm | 22.1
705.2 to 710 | 0.04 nm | 20.9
